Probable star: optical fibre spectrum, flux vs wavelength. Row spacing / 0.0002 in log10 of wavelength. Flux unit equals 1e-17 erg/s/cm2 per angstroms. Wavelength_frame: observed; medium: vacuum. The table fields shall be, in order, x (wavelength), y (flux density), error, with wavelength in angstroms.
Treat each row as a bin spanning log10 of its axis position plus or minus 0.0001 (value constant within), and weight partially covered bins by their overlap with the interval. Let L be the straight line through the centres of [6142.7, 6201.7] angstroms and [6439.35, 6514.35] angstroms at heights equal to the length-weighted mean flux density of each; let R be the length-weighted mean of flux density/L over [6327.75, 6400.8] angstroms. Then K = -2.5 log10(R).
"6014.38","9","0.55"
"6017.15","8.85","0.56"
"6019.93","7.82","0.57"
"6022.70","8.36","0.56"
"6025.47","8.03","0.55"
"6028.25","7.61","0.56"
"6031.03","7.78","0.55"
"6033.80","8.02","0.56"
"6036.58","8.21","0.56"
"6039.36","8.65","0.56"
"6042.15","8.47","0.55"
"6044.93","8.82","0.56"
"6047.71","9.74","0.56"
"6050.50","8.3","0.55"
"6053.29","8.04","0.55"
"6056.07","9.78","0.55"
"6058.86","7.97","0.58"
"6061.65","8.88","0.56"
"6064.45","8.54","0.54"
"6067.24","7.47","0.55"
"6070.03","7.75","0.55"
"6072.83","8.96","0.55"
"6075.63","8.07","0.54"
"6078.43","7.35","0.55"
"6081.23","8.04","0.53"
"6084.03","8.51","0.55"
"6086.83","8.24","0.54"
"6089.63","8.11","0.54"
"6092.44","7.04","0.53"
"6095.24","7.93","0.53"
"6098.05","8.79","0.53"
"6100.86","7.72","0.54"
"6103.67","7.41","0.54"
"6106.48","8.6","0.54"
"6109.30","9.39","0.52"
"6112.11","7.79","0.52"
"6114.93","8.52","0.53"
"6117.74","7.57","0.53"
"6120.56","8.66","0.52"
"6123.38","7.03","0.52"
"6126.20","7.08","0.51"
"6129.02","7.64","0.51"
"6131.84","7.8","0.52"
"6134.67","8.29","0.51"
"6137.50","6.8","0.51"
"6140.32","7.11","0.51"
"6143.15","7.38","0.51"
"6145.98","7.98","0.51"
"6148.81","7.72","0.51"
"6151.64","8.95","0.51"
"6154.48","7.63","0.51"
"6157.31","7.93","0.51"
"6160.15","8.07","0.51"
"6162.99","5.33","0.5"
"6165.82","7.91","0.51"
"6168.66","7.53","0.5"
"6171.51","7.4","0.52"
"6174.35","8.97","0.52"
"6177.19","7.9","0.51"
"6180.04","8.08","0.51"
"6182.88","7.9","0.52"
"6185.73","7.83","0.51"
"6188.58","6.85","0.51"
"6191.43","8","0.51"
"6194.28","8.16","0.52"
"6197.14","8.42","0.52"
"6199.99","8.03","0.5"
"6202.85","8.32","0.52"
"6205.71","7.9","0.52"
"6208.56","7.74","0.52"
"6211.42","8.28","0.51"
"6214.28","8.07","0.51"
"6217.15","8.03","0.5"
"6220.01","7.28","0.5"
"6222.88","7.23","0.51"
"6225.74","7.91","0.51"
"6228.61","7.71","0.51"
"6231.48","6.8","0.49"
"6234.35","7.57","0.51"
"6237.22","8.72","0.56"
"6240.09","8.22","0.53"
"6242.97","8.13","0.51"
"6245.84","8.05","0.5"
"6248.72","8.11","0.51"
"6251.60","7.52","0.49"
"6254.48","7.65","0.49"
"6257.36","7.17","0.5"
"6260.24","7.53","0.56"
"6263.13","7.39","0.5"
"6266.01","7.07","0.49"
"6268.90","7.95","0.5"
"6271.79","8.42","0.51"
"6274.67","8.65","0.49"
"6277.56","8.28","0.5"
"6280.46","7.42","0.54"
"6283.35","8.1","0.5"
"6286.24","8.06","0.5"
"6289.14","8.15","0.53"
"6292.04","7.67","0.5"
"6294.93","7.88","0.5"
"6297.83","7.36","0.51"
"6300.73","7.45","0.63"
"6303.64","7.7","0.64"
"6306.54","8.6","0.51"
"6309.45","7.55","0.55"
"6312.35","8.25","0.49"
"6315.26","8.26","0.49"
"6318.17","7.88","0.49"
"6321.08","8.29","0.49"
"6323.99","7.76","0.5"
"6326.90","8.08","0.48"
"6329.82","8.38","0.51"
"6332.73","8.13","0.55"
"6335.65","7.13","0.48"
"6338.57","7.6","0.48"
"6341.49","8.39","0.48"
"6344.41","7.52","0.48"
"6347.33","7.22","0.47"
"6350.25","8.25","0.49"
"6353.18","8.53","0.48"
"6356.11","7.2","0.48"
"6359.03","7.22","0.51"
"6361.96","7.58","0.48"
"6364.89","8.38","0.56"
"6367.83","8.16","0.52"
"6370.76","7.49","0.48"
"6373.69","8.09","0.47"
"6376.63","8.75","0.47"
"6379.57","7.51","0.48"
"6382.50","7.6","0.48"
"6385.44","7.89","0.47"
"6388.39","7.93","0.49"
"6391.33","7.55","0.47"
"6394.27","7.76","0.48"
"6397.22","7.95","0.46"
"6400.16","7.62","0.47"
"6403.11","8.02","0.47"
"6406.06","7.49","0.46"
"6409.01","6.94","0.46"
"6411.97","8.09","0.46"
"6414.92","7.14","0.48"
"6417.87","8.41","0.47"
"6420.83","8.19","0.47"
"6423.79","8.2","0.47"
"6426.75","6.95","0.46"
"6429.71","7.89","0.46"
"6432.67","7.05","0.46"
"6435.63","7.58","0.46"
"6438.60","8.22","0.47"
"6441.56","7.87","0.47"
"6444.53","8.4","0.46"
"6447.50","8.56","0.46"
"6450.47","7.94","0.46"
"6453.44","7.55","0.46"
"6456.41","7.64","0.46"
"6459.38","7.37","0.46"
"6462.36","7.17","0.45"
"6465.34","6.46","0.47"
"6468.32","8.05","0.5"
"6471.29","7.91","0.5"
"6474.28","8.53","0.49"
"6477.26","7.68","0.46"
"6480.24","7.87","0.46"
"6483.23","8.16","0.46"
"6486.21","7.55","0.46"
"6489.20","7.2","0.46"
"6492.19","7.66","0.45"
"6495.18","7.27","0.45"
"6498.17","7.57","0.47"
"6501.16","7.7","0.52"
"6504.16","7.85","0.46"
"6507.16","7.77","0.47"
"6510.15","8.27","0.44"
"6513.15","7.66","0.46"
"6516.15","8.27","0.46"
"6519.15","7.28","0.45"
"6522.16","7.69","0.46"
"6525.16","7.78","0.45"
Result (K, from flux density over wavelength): -0.01 mag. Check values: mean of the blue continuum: 7.82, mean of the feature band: 7.84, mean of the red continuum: 7.75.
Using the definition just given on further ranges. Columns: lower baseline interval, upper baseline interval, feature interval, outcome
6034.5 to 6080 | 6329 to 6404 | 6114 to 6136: 0.07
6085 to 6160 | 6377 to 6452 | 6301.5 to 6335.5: -0.03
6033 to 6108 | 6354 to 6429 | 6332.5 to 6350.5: 0.02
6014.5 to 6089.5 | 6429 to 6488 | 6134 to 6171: 0.09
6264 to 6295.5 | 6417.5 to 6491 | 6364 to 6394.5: -0.01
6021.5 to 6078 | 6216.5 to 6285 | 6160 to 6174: 0.10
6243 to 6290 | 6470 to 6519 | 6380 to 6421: 0.01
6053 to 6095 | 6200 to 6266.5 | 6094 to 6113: -0.02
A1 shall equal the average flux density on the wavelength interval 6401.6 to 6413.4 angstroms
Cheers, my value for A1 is 7.63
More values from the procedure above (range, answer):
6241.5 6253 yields 7.95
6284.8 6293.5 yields 7.96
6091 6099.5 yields 7.92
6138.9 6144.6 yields 7.26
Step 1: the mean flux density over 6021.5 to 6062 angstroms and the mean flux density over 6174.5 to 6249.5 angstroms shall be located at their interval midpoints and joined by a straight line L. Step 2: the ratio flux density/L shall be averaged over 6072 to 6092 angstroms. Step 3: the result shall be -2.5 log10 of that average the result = 0.03 mag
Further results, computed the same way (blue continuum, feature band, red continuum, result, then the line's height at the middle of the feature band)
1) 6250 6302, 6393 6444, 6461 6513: 0.00 mag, 7.71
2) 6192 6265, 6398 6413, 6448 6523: 0.02 mag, 7.74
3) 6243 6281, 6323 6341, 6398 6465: -0.01 mag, 7.77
